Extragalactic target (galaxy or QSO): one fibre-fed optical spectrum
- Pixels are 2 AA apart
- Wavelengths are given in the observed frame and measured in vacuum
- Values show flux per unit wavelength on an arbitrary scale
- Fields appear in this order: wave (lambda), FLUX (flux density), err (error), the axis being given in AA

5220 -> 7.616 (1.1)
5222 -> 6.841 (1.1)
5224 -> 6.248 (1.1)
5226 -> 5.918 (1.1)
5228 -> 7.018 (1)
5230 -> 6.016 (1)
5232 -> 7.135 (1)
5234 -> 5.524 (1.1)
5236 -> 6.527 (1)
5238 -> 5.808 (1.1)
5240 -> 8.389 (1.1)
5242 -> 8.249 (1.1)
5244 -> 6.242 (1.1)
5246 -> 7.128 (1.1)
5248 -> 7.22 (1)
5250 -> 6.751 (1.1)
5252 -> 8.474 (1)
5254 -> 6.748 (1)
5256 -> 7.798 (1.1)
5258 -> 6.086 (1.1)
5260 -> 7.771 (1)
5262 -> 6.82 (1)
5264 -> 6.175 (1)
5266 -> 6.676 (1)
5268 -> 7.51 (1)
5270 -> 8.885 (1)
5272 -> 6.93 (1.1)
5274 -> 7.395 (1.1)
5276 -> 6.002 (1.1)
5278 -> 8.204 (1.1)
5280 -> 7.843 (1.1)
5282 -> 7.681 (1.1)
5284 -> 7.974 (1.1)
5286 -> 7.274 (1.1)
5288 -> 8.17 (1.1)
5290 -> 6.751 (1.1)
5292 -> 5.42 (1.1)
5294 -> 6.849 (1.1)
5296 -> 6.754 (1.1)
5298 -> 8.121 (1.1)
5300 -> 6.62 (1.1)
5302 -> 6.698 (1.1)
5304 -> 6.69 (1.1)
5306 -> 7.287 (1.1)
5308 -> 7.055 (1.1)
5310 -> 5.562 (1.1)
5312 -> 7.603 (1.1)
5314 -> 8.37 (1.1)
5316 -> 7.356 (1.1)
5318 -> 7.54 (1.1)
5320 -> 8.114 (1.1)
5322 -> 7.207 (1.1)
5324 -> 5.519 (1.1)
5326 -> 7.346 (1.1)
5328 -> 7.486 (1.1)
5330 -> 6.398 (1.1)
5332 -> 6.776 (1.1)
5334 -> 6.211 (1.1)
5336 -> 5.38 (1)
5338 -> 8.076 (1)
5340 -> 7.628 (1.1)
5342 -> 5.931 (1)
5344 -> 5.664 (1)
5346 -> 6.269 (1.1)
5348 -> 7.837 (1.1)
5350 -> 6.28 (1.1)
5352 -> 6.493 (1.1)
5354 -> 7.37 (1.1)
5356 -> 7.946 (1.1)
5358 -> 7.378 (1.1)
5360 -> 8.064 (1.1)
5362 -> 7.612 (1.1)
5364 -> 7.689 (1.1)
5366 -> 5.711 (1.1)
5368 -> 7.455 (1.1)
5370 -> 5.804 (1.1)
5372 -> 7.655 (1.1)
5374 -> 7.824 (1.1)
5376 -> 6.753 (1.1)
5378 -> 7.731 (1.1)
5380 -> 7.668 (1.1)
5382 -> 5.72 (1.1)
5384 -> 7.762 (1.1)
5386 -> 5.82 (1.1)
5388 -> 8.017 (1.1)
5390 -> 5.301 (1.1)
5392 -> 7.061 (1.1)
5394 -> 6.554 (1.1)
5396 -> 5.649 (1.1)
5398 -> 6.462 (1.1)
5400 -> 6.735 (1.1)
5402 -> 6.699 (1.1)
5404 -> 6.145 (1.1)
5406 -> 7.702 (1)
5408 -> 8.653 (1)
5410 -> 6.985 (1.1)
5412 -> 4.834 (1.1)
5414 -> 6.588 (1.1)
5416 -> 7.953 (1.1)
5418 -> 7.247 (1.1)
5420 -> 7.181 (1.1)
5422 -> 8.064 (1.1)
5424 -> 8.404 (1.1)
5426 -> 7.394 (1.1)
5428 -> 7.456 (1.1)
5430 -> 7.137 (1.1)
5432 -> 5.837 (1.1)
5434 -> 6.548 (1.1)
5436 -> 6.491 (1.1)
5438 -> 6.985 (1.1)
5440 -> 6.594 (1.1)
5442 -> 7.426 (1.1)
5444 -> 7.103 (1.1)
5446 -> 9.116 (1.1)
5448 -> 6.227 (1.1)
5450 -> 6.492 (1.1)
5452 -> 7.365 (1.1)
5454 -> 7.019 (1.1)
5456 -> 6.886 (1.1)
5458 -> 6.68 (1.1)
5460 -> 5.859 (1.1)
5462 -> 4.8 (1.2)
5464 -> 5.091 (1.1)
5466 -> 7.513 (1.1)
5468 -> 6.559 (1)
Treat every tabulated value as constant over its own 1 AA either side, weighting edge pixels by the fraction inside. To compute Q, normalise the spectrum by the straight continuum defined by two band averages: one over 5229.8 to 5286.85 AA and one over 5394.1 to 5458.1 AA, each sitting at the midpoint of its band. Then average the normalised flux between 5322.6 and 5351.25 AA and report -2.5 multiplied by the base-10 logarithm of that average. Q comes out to 0.07 mag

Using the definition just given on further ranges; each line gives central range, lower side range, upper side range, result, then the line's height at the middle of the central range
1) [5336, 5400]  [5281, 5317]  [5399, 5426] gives 0.037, 7.16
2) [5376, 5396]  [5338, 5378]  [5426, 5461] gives 0.036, 7.01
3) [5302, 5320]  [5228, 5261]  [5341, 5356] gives -0.068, 6.77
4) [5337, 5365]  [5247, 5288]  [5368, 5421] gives -0.020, 7.03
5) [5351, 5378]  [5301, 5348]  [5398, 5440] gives -0.043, 6.95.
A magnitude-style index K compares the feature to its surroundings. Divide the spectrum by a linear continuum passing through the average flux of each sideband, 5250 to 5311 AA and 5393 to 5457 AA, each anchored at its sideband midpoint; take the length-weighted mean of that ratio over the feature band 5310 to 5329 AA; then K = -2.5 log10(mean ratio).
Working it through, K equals -0.030 mag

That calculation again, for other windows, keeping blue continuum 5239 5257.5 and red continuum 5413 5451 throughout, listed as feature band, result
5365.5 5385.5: 0.04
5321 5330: 0.07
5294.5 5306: 0.05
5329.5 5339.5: 0.10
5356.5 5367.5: -0.01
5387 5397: 0.11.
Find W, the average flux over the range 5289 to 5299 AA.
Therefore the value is 6.78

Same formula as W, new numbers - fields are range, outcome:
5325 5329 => 7.42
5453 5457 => 6.95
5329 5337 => 6.19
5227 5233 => 6.72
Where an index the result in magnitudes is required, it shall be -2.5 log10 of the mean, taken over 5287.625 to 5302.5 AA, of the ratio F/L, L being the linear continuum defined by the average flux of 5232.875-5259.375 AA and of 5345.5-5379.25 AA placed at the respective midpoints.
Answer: 0.03 mag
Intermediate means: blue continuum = 7.01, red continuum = 7.19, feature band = 6.88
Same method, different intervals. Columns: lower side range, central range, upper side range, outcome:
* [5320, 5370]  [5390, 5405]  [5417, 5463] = 0.09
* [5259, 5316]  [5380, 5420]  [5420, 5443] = 0.06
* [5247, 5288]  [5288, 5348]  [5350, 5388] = 0.05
